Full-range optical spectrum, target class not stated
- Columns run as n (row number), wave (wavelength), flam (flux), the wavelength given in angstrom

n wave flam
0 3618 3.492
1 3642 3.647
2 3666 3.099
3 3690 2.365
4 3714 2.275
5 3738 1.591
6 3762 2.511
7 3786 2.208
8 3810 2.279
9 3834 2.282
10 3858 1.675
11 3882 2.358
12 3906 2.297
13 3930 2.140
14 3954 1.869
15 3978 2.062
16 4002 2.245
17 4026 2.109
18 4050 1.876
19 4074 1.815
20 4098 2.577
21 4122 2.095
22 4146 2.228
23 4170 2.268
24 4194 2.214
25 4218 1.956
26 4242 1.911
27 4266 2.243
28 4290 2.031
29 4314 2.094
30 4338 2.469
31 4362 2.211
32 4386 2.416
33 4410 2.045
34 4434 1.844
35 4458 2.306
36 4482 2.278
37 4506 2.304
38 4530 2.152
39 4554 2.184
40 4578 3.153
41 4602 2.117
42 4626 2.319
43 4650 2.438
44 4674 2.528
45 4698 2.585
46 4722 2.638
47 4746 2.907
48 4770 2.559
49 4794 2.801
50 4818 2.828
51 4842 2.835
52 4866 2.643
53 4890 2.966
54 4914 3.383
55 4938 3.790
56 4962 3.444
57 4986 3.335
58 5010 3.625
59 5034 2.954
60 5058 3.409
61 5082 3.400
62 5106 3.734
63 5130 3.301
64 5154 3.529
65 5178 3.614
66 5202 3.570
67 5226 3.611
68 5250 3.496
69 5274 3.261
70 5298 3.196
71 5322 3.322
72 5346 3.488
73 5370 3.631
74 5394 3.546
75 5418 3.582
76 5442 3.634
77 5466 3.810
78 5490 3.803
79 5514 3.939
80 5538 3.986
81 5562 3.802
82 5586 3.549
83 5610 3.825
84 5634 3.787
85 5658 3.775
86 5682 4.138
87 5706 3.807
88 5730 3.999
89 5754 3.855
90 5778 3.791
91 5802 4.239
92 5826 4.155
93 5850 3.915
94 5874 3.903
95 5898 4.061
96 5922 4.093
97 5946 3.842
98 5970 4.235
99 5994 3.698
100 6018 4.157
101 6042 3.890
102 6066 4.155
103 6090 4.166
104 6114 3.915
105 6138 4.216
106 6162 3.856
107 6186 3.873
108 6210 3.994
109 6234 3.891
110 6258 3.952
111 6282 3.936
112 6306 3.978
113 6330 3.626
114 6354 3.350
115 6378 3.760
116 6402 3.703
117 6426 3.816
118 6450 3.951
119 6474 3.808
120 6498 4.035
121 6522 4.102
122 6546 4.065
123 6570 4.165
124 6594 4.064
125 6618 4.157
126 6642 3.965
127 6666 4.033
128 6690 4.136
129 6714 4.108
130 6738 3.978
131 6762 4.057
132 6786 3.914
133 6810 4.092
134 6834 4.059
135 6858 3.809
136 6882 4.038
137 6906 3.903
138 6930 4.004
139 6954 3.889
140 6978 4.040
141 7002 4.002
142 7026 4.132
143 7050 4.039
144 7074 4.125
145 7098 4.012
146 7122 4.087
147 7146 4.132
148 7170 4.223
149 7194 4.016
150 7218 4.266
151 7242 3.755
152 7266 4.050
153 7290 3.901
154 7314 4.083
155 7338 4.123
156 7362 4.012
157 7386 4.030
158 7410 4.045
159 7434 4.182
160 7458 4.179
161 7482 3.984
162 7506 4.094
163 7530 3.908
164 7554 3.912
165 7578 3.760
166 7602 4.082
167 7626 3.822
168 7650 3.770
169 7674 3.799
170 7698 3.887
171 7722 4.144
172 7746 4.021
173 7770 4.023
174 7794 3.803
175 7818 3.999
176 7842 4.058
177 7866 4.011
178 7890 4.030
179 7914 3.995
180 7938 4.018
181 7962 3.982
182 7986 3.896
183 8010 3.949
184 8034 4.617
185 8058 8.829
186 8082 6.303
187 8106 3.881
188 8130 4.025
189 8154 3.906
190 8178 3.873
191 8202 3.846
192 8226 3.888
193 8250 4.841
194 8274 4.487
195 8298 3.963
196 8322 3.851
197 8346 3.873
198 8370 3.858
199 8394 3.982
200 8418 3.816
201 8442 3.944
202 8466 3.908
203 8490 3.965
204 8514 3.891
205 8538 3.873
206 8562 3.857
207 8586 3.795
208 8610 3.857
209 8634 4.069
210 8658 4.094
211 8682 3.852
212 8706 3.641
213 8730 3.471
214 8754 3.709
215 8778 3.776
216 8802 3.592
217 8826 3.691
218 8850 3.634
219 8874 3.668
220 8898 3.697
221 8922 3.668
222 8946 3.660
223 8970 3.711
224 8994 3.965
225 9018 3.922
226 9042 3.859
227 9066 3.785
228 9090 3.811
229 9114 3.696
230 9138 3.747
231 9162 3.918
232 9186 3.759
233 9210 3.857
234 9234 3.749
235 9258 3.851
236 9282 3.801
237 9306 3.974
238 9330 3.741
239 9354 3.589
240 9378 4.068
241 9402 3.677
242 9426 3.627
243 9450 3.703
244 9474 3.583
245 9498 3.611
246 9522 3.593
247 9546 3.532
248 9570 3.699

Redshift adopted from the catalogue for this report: 0.228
